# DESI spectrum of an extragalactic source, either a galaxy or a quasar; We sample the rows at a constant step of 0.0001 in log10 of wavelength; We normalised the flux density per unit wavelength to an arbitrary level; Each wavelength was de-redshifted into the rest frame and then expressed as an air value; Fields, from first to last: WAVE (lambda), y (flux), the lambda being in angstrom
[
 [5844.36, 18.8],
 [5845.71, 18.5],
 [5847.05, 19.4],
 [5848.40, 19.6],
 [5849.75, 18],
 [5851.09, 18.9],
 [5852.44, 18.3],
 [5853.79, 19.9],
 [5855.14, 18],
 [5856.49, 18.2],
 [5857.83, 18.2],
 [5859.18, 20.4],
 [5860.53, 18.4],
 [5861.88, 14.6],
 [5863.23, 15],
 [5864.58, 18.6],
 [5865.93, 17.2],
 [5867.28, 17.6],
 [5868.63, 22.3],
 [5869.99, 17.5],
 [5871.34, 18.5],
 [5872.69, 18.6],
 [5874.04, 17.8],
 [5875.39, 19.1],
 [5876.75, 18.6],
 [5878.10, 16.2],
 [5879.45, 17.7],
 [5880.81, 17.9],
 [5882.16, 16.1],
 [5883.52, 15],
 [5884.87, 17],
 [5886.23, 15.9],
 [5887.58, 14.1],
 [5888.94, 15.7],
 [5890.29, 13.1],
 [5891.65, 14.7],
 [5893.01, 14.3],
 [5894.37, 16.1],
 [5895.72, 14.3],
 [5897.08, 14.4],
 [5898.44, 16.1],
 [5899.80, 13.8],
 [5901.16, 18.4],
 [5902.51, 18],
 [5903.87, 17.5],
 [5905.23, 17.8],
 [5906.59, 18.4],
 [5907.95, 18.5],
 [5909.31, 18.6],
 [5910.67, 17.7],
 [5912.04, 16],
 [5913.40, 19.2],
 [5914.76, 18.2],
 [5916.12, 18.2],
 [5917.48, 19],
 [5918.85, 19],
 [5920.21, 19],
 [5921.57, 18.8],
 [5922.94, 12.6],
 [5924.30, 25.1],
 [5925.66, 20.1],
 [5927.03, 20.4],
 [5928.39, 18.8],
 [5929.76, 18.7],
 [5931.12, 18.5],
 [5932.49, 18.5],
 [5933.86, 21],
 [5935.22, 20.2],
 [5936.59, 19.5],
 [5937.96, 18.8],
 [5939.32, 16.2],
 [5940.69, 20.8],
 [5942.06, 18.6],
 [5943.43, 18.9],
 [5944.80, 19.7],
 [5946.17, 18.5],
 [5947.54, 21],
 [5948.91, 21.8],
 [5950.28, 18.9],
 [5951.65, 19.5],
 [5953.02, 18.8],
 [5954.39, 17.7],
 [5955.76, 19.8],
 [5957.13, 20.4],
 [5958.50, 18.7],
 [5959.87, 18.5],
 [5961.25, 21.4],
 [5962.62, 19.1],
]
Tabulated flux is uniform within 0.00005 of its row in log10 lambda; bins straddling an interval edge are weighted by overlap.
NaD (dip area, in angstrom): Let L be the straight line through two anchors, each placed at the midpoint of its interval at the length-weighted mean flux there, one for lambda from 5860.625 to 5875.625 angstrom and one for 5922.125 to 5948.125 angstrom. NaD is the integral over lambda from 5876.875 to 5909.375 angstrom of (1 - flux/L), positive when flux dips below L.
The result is 3.82 angstrom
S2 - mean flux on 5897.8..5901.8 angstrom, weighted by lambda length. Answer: 16.1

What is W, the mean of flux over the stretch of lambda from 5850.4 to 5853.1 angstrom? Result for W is 18.6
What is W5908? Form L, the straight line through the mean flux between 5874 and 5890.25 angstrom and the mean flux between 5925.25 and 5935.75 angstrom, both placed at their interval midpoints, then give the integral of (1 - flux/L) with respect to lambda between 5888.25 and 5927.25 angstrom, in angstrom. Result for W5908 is 1.8 angstrom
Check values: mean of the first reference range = 16.6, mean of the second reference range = 19.5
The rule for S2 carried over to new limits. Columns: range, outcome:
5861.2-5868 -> 16.6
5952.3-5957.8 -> 19.2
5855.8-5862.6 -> 18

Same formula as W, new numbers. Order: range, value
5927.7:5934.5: 19.1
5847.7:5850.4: 18.8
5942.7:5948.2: 19.5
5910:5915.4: 17.8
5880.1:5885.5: 16.5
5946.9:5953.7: 20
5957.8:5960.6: 18.6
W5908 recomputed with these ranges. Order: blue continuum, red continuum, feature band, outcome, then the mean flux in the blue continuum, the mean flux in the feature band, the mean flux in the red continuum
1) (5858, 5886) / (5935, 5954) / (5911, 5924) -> 0.5 angstrom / 17.7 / 18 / 19.3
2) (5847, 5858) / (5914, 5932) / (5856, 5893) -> 3.3 angstrom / 18.7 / 17.1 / 19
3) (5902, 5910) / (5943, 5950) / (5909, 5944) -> 0.3 angstrom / 18.1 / 18.9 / 19.9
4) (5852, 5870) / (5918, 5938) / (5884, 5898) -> 2.8 angstrom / 18.2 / 15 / 19.3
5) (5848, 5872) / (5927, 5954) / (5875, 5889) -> 1.4 angstrom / 18.3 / 16.6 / 19.3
